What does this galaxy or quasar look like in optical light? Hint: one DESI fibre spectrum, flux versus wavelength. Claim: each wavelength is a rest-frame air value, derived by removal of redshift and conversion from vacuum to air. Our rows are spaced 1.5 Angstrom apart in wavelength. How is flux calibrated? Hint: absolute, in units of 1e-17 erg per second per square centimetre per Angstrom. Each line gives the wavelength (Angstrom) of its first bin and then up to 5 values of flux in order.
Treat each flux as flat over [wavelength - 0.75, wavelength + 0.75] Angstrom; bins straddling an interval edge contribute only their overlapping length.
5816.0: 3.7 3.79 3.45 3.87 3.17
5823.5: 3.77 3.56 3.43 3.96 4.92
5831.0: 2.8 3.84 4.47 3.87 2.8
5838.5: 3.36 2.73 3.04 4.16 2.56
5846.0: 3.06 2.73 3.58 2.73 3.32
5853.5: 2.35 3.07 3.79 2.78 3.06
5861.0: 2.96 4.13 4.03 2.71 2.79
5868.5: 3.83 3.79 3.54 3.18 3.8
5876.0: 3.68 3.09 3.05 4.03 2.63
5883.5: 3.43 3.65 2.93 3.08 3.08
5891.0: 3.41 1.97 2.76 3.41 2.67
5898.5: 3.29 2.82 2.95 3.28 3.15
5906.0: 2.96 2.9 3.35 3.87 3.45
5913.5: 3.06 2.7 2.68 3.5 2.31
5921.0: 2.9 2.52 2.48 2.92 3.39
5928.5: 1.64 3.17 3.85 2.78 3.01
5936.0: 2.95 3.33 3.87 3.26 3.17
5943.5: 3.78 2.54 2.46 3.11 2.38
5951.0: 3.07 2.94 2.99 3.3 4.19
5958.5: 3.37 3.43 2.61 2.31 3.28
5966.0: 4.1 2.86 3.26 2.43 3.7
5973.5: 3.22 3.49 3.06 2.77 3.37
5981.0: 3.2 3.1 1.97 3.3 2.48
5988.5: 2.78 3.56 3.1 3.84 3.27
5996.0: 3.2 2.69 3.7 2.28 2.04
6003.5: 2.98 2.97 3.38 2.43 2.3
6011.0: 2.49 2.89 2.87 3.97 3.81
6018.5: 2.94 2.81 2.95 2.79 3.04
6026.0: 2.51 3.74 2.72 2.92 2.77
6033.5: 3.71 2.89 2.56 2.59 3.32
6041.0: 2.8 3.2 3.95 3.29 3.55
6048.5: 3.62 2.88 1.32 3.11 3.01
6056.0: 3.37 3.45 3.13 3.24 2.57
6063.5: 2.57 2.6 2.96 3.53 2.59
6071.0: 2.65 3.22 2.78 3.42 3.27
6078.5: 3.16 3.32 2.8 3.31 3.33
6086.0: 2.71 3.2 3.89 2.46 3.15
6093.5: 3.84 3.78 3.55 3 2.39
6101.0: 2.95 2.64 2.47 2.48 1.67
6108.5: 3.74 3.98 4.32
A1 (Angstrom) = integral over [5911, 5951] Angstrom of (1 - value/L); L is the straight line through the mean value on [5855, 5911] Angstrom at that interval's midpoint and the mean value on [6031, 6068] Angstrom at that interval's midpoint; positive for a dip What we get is 2.49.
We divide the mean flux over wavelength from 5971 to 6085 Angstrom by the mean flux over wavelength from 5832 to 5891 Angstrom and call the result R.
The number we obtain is 0.9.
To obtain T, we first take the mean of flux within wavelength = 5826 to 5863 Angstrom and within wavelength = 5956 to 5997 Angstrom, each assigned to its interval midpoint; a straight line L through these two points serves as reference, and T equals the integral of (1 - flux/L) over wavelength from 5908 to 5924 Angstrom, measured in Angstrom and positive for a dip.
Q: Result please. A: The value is 1.15 Angstrom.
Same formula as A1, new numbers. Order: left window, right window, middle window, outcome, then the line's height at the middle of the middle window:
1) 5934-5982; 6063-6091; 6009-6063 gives 0.93 Angstrom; 3.08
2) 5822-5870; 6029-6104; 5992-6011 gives 1.45 Angstrom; 3.15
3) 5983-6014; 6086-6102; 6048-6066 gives 1.02 Angstrom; 3.07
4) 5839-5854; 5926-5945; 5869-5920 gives -1.08 Angstrom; 3.1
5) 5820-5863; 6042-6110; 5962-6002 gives 1.45 Angstrom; 3.18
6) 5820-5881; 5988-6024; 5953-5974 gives -0.70 Angstrom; 3.11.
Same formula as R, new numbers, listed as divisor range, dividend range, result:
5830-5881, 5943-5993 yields 0.93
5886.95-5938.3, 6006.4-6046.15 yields 1.01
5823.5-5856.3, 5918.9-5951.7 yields 0.88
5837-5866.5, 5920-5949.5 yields 0.95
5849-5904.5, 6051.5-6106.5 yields 0.94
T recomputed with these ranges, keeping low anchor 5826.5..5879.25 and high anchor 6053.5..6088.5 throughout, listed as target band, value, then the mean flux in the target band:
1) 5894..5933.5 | 3.39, 3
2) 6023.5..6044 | 0.62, 3.02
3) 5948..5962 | 0.30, 3.15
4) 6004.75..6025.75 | 1.16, 2.96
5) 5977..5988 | 1.02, 2.89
